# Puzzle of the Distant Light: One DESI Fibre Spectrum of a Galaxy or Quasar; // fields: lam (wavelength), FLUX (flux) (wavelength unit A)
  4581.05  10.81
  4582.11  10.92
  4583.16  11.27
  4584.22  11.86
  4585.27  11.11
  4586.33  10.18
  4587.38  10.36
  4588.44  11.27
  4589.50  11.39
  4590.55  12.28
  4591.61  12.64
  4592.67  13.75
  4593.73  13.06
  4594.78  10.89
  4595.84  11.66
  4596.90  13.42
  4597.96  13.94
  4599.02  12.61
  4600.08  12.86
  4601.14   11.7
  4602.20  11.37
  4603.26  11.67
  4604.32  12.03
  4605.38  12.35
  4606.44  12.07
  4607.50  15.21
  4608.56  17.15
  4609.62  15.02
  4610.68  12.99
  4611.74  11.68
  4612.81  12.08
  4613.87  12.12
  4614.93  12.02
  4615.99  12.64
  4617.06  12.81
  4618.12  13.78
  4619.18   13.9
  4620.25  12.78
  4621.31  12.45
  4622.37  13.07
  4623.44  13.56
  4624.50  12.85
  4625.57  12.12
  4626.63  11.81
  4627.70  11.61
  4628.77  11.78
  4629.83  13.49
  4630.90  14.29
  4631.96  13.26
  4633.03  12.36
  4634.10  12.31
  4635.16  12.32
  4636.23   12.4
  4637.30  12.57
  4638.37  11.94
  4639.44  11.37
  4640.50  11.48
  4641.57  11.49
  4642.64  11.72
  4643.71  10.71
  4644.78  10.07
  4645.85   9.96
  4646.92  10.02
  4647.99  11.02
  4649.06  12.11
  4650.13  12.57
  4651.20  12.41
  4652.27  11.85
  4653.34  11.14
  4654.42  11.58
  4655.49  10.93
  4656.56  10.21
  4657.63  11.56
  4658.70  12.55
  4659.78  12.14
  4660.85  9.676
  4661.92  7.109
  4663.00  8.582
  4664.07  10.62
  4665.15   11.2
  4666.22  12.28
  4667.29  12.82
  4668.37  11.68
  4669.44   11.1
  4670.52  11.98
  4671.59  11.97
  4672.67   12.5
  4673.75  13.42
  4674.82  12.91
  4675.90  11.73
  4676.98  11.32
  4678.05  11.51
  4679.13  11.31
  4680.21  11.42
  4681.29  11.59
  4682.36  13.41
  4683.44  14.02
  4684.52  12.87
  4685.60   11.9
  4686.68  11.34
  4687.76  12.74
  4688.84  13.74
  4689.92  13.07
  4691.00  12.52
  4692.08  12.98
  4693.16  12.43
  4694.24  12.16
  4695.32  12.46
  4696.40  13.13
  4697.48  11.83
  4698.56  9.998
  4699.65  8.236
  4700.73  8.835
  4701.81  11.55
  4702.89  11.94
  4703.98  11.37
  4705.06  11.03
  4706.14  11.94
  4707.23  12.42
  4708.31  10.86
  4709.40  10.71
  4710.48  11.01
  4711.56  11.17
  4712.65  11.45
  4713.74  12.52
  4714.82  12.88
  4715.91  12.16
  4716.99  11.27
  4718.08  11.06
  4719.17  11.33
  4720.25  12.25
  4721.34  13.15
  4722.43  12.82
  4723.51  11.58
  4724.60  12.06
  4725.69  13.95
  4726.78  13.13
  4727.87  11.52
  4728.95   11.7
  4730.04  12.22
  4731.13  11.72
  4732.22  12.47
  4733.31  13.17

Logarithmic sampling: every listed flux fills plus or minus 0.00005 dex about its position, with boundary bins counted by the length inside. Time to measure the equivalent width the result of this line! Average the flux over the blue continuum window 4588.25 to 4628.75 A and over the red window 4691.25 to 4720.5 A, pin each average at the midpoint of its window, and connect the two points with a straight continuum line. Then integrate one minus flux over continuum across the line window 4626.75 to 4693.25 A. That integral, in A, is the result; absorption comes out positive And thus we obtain 1.4 A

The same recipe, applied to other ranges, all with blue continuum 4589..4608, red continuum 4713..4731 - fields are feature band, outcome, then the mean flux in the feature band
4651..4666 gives 1.9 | 10.8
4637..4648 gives 1.1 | 11.1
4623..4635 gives -0.2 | 12.7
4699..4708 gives 1.0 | 10.9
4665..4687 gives 0.3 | 12.1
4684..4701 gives 0.5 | 11.9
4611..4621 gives -0.2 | 12.6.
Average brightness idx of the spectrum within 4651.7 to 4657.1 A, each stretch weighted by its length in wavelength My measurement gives 11.2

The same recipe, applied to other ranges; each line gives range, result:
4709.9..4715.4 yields 11.8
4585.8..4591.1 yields 11.1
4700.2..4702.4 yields 10.3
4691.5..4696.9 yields 12.6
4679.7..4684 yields 12.6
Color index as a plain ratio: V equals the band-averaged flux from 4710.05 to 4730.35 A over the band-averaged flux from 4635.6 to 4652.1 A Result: 1.05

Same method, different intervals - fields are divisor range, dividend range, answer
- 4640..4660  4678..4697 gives 1.10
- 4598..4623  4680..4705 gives 0.93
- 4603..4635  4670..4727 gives 0.93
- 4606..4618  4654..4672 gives 0.83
